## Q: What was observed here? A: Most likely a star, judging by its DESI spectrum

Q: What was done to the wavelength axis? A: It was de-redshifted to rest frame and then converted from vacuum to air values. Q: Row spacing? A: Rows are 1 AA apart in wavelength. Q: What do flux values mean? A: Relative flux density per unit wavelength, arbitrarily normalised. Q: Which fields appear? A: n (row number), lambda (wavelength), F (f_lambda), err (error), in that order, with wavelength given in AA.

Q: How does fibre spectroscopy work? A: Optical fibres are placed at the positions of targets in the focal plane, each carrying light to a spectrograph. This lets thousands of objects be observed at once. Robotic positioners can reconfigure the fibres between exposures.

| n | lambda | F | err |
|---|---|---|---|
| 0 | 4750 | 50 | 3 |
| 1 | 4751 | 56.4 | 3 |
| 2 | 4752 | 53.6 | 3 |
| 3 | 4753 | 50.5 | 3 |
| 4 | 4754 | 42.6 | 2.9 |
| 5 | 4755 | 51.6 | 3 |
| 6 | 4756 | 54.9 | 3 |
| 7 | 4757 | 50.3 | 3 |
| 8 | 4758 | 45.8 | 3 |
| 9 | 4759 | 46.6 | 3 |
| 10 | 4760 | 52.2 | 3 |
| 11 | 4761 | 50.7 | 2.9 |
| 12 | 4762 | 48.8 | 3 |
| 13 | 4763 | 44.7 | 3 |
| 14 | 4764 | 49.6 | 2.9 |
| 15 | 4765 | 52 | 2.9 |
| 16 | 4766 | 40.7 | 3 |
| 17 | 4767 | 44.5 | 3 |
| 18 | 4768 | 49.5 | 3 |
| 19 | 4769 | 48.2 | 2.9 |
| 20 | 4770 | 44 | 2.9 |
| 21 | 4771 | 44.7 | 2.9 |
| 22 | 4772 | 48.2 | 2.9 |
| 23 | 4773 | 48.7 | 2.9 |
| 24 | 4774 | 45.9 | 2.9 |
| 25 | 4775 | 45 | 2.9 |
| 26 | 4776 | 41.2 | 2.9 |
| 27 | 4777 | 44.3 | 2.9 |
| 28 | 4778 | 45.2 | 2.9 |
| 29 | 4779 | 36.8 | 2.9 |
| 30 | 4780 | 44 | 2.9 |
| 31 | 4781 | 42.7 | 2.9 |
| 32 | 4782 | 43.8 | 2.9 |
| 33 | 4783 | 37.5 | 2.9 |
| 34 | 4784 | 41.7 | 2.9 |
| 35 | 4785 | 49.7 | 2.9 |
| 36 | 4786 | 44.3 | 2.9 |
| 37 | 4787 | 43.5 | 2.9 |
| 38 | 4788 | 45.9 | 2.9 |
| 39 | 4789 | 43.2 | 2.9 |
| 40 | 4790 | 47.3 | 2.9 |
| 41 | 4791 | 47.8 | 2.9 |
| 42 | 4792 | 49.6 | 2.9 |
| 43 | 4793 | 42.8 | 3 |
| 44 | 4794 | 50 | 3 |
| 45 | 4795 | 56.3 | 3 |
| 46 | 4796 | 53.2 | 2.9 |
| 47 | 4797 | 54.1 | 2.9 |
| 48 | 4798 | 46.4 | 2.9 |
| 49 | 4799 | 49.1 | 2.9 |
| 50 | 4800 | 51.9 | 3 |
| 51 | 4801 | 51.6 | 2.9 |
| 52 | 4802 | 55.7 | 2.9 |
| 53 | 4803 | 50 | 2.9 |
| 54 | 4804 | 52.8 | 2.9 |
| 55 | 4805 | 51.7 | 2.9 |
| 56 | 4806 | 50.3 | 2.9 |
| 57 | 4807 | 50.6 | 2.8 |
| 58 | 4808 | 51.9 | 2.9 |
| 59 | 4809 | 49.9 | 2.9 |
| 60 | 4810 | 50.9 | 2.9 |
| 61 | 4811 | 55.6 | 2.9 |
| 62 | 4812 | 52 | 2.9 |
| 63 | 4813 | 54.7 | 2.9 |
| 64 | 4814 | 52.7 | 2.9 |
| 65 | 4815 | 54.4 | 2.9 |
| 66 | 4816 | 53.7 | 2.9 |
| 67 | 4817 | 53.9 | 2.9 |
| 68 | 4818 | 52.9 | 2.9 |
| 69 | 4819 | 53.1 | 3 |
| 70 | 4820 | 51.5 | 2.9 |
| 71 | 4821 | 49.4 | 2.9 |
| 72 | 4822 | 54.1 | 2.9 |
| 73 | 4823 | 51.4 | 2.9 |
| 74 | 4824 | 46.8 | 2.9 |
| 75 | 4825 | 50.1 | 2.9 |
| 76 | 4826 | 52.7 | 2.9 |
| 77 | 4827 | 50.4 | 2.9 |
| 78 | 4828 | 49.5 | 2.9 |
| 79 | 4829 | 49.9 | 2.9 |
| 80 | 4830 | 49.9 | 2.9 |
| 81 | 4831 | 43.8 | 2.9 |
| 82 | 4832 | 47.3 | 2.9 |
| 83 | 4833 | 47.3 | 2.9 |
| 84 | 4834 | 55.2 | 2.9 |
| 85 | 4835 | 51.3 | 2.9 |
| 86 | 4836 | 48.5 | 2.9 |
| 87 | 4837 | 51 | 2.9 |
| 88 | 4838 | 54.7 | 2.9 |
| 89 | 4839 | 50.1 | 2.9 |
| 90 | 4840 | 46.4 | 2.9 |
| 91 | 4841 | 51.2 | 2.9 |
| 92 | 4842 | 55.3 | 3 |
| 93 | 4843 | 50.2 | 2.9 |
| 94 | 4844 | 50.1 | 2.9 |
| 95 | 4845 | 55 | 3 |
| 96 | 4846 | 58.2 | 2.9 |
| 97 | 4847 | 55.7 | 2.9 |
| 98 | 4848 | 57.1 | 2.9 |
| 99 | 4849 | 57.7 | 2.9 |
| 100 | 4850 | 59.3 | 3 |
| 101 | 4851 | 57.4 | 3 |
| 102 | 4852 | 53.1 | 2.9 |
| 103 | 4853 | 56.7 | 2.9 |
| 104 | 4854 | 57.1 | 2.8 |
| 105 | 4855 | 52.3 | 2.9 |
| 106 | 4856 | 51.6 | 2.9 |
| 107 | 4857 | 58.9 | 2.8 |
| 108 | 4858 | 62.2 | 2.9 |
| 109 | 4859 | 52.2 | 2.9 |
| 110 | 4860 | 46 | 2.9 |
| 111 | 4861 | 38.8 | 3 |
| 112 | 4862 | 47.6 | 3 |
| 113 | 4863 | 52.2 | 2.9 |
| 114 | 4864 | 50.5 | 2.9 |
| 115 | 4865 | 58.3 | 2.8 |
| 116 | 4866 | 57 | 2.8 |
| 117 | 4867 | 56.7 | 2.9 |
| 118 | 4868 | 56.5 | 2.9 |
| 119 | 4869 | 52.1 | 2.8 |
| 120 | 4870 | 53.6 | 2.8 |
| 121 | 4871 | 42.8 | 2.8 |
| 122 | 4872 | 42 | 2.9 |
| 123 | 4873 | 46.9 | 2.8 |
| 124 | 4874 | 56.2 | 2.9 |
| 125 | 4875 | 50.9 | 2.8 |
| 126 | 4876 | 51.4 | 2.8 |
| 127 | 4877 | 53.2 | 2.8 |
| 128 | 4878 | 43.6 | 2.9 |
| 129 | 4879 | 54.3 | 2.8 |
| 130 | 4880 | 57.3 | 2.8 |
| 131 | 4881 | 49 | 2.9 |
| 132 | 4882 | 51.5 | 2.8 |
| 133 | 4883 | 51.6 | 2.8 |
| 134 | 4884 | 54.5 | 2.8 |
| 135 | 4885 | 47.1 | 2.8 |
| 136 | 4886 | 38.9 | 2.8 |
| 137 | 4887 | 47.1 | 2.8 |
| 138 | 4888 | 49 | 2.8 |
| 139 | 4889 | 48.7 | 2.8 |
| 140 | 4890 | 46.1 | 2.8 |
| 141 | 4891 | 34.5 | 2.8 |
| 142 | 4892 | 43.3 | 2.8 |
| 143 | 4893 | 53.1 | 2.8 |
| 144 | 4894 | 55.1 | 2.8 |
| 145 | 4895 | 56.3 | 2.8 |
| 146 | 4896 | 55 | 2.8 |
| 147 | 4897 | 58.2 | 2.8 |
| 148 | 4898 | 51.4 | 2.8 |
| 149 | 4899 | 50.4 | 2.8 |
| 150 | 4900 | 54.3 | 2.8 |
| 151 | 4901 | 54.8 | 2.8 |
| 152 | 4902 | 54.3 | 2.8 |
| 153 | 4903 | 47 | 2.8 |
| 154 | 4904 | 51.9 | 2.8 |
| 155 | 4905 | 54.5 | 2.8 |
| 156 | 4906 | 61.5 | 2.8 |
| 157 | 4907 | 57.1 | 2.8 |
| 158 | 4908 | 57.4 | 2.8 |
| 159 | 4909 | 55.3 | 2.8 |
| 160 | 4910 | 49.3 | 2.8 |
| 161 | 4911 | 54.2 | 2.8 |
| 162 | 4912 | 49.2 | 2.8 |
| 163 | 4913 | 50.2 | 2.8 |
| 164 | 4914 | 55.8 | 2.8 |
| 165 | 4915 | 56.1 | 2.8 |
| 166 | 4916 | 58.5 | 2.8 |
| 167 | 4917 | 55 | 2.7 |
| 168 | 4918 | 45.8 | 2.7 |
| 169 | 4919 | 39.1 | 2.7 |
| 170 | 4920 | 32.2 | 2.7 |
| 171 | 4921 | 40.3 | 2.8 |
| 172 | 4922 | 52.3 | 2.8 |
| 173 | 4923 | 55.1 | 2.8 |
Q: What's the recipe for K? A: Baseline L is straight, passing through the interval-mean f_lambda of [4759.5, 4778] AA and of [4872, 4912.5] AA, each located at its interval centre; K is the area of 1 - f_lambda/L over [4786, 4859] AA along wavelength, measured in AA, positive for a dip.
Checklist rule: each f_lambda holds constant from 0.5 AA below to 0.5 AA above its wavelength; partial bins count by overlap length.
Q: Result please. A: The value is -4.50 AA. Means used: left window 46.8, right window 51.3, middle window 51.8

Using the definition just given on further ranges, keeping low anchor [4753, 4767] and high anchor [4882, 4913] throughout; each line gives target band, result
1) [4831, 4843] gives -0.1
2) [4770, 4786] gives 1.6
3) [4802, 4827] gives -1.2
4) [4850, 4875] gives -1.0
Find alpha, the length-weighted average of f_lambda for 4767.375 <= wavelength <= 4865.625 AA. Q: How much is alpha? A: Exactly 50.2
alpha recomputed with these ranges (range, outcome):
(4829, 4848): 51.3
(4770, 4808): 47.2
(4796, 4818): 52.1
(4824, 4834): 49.2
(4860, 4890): 50.2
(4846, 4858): 56.4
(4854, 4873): 51.8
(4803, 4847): 51.5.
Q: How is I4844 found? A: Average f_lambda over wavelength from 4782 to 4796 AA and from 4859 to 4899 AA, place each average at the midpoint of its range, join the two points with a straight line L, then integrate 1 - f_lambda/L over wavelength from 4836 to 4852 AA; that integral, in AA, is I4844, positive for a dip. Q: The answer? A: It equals -1.7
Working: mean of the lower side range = 46.3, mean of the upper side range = 50.2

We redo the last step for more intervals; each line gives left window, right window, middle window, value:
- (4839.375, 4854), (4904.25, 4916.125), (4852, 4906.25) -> 3.2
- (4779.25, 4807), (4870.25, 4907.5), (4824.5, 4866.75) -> -2.5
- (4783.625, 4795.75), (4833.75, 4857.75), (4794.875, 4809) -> -0.9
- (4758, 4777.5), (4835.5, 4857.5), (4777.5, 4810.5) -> 0.9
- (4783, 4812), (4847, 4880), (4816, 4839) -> 0.1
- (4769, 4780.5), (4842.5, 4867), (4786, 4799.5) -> -0.5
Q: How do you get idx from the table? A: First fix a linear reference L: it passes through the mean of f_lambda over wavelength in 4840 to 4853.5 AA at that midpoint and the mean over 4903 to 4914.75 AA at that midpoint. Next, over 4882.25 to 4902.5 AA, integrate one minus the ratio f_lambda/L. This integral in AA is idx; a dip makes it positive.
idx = 1.49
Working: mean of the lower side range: 54.8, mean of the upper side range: 54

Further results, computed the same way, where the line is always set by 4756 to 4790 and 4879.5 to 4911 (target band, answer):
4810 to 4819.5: -1.16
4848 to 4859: -1.53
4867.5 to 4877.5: -0.02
